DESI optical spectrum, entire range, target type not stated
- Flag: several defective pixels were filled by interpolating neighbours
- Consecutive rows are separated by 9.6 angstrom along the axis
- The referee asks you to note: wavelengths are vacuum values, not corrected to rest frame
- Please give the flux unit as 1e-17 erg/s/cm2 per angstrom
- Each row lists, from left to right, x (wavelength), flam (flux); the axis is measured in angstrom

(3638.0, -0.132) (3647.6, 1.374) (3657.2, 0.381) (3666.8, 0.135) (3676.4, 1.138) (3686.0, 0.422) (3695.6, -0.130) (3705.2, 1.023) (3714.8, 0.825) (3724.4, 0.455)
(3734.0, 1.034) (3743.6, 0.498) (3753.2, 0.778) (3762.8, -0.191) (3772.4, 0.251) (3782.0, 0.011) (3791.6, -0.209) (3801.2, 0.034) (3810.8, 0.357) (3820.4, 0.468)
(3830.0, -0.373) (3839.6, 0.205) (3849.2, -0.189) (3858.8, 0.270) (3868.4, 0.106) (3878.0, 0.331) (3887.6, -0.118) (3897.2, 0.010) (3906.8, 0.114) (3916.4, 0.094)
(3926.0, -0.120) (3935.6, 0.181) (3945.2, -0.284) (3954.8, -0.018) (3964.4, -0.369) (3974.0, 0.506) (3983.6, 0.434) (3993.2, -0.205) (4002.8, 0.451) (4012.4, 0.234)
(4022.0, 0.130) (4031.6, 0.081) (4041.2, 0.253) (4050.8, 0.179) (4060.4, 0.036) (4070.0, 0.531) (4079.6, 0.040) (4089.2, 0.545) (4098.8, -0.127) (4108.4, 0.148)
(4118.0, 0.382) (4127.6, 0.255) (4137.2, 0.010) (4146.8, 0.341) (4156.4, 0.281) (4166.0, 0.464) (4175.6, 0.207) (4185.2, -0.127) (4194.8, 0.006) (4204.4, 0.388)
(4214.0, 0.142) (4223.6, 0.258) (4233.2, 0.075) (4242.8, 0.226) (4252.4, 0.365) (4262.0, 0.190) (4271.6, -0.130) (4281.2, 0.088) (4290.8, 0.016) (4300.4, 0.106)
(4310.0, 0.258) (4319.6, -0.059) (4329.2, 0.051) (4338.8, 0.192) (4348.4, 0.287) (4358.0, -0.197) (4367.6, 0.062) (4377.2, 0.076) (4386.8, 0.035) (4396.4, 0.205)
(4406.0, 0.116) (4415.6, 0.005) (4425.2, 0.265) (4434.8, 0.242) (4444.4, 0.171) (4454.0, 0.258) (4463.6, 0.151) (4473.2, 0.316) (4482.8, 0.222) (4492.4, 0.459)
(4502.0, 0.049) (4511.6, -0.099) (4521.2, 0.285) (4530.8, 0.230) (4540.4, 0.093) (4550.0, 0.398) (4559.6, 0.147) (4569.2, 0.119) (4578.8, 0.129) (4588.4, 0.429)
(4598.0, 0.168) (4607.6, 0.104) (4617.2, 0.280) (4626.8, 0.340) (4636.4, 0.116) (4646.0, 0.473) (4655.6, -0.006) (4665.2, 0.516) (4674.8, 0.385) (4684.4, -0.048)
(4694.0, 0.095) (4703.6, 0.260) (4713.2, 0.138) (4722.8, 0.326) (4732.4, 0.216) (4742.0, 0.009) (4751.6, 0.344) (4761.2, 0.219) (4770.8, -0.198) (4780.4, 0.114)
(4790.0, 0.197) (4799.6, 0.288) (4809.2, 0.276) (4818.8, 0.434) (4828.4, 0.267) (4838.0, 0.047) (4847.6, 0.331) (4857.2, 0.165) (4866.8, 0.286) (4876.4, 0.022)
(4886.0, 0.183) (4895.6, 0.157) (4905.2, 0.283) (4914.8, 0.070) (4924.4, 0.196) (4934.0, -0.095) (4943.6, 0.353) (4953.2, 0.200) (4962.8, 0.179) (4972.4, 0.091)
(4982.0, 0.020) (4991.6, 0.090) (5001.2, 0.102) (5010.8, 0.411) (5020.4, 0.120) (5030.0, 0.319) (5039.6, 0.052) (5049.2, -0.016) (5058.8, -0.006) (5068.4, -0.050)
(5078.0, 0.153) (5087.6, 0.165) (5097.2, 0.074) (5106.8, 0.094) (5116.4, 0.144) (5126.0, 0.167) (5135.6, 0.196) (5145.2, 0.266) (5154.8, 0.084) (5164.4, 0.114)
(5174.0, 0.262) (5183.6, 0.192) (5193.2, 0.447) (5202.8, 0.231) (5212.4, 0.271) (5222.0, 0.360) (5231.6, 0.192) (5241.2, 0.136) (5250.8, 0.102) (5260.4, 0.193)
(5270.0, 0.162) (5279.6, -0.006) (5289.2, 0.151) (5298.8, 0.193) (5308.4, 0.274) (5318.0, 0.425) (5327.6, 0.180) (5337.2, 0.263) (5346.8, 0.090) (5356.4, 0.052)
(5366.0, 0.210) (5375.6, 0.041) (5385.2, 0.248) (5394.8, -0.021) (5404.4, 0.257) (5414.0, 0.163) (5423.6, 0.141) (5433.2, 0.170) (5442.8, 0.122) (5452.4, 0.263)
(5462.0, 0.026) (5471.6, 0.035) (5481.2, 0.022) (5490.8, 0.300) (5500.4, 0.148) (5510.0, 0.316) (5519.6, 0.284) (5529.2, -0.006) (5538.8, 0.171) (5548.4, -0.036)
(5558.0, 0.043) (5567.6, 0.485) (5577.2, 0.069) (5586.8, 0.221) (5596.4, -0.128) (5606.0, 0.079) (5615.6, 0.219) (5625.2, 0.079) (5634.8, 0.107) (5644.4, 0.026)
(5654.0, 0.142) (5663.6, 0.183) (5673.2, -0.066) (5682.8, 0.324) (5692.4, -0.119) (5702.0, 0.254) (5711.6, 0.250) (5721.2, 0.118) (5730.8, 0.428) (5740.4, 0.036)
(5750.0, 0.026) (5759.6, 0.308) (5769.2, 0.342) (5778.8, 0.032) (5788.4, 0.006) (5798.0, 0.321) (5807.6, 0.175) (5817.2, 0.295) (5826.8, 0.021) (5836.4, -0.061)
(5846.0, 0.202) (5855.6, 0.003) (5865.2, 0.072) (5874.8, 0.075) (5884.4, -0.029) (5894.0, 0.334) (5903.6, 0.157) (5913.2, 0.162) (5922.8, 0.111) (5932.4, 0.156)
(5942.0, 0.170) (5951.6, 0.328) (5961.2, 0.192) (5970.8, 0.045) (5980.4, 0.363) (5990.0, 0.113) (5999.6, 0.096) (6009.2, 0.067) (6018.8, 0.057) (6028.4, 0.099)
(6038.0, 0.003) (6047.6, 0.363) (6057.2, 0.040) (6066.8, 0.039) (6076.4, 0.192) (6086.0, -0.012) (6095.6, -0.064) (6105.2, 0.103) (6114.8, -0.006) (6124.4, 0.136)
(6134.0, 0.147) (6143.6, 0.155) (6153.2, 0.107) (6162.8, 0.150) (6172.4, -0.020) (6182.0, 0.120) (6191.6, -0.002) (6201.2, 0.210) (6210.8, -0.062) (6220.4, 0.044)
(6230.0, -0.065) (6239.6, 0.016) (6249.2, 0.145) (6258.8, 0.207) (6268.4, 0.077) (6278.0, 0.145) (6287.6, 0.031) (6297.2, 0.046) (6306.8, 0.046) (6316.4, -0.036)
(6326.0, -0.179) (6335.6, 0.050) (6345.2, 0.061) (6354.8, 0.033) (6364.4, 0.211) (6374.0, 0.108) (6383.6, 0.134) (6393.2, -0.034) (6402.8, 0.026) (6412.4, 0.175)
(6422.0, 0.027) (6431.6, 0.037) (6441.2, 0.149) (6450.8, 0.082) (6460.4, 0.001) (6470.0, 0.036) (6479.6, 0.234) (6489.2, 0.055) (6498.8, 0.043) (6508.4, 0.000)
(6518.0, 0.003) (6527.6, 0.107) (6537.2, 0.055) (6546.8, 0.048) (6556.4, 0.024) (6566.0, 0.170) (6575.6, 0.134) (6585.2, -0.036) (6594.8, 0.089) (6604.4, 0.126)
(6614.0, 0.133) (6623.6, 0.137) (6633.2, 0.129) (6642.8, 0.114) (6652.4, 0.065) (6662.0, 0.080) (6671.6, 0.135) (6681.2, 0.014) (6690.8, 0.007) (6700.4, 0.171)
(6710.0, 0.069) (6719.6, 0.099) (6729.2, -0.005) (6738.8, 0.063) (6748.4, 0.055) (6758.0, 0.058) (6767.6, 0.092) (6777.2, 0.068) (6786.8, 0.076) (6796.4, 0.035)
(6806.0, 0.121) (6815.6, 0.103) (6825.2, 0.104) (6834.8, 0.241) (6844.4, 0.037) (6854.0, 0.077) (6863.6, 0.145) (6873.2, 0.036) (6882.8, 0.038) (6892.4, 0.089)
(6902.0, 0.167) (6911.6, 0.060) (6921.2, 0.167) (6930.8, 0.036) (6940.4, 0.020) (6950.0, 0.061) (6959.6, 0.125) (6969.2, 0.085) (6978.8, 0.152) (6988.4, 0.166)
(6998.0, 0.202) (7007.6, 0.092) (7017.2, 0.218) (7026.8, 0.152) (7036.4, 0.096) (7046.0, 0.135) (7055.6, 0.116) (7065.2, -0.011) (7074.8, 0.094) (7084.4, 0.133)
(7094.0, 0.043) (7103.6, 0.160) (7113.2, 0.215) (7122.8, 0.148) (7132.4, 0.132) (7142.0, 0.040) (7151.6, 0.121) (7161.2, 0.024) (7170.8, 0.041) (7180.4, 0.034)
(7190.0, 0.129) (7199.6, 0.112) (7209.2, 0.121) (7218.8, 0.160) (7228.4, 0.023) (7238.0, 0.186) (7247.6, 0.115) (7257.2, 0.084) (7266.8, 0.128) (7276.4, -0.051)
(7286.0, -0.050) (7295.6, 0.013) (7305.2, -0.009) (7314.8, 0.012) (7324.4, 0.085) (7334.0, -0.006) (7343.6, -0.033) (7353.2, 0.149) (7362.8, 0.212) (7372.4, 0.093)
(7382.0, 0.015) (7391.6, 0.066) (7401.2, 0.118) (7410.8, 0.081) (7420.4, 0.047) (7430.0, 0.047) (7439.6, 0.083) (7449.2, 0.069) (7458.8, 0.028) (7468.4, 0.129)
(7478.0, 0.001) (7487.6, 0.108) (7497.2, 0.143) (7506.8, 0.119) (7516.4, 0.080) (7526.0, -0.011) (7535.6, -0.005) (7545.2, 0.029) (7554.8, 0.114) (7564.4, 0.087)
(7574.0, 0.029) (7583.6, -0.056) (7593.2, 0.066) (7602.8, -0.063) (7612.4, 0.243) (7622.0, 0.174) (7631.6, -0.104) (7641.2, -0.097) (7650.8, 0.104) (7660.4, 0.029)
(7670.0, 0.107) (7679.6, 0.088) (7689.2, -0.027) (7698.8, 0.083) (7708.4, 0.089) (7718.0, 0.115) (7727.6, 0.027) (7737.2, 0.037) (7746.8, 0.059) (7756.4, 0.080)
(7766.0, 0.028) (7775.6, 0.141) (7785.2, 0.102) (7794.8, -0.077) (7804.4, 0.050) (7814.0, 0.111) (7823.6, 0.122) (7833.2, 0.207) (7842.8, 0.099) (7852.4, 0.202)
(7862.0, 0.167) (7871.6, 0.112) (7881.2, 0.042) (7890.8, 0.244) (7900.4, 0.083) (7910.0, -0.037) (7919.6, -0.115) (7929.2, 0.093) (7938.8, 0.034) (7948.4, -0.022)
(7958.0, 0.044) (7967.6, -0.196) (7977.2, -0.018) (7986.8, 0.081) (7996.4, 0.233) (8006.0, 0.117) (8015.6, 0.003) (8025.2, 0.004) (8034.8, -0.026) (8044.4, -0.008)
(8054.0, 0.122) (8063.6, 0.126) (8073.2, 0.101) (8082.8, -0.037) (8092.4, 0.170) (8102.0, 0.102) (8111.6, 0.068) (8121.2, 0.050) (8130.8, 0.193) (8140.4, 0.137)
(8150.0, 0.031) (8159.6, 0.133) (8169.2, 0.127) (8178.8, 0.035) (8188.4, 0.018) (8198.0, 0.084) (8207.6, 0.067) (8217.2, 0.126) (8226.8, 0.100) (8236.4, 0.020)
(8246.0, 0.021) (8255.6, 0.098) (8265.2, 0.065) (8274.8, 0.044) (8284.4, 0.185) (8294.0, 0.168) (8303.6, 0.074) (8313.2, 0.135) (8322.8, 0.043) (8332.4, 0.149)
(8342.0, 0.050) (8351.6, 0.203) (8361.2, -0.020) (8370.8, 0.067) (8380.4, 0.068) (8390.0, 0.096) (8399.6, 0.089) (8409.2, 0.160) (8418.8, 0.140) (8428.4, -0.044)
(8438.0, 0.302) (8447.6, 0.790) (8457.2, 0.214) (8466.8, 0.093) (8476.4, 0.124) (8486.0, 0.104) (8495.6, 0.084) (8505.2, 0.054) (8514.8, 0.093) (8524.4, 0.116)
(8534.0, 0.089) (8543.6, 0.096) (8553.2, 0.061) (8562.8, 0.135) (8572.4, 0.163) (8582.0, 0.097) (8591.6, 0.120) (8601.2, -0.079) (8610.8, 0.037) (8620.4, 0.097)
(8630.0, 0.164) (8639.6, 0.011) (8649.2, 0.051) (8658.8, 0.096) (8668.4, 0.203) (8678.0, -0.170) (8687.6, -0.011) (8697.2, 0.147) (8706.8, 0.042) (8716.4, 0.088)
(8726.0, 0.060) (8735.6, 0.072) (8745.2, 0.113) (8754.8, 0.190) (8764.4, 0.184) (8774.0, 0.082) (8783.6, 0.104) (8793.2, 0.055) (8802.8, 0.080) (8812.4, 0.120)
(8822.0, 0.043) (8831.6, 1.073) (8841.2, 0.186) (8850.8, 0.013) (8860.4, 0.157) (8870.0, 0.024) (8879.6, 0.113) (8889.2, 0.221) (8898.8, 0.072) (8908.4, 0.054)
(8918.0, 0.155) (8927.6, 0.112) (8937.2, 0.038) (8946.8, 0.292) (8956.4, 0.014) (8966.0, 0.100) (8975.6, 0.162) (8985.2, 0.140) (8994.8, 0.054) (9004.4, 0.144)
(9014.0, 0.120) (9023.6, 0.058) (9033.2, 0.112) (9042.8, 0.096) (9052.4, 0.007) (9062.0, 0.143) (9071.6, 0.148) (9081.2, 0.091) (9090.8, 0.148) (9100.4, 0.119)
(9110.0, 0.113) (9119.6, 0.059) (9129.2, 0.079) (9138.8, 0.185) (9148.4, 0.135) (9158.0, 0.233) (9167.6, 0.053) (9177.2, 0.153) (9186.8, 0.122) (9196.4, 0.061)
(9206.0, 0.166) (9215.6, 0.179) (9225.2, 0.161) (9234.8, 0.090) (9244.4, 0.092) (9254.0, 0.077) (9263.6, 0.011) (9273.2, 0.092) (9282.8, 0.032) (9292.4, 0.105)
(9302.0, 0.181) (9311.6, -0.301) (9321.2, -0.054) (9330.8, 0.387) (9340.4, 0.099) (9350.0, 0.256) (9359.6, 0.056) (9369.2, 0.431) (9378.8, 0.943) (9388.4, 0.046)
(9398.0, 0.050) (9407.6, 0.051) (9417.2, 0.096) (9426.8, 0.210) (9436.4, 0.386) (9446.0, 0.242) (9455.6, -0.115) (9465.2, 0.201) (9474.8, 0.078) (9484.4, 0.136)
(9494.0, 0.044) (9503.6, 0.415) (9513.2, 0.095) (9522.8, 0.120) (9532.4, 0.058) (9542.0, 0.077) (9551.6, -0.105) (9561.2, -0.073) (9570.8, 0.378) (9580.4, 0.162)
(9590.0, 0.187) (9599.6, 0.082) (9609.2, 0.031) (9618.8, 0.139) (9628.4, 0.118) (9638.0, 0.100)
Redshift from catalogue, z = 1.266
